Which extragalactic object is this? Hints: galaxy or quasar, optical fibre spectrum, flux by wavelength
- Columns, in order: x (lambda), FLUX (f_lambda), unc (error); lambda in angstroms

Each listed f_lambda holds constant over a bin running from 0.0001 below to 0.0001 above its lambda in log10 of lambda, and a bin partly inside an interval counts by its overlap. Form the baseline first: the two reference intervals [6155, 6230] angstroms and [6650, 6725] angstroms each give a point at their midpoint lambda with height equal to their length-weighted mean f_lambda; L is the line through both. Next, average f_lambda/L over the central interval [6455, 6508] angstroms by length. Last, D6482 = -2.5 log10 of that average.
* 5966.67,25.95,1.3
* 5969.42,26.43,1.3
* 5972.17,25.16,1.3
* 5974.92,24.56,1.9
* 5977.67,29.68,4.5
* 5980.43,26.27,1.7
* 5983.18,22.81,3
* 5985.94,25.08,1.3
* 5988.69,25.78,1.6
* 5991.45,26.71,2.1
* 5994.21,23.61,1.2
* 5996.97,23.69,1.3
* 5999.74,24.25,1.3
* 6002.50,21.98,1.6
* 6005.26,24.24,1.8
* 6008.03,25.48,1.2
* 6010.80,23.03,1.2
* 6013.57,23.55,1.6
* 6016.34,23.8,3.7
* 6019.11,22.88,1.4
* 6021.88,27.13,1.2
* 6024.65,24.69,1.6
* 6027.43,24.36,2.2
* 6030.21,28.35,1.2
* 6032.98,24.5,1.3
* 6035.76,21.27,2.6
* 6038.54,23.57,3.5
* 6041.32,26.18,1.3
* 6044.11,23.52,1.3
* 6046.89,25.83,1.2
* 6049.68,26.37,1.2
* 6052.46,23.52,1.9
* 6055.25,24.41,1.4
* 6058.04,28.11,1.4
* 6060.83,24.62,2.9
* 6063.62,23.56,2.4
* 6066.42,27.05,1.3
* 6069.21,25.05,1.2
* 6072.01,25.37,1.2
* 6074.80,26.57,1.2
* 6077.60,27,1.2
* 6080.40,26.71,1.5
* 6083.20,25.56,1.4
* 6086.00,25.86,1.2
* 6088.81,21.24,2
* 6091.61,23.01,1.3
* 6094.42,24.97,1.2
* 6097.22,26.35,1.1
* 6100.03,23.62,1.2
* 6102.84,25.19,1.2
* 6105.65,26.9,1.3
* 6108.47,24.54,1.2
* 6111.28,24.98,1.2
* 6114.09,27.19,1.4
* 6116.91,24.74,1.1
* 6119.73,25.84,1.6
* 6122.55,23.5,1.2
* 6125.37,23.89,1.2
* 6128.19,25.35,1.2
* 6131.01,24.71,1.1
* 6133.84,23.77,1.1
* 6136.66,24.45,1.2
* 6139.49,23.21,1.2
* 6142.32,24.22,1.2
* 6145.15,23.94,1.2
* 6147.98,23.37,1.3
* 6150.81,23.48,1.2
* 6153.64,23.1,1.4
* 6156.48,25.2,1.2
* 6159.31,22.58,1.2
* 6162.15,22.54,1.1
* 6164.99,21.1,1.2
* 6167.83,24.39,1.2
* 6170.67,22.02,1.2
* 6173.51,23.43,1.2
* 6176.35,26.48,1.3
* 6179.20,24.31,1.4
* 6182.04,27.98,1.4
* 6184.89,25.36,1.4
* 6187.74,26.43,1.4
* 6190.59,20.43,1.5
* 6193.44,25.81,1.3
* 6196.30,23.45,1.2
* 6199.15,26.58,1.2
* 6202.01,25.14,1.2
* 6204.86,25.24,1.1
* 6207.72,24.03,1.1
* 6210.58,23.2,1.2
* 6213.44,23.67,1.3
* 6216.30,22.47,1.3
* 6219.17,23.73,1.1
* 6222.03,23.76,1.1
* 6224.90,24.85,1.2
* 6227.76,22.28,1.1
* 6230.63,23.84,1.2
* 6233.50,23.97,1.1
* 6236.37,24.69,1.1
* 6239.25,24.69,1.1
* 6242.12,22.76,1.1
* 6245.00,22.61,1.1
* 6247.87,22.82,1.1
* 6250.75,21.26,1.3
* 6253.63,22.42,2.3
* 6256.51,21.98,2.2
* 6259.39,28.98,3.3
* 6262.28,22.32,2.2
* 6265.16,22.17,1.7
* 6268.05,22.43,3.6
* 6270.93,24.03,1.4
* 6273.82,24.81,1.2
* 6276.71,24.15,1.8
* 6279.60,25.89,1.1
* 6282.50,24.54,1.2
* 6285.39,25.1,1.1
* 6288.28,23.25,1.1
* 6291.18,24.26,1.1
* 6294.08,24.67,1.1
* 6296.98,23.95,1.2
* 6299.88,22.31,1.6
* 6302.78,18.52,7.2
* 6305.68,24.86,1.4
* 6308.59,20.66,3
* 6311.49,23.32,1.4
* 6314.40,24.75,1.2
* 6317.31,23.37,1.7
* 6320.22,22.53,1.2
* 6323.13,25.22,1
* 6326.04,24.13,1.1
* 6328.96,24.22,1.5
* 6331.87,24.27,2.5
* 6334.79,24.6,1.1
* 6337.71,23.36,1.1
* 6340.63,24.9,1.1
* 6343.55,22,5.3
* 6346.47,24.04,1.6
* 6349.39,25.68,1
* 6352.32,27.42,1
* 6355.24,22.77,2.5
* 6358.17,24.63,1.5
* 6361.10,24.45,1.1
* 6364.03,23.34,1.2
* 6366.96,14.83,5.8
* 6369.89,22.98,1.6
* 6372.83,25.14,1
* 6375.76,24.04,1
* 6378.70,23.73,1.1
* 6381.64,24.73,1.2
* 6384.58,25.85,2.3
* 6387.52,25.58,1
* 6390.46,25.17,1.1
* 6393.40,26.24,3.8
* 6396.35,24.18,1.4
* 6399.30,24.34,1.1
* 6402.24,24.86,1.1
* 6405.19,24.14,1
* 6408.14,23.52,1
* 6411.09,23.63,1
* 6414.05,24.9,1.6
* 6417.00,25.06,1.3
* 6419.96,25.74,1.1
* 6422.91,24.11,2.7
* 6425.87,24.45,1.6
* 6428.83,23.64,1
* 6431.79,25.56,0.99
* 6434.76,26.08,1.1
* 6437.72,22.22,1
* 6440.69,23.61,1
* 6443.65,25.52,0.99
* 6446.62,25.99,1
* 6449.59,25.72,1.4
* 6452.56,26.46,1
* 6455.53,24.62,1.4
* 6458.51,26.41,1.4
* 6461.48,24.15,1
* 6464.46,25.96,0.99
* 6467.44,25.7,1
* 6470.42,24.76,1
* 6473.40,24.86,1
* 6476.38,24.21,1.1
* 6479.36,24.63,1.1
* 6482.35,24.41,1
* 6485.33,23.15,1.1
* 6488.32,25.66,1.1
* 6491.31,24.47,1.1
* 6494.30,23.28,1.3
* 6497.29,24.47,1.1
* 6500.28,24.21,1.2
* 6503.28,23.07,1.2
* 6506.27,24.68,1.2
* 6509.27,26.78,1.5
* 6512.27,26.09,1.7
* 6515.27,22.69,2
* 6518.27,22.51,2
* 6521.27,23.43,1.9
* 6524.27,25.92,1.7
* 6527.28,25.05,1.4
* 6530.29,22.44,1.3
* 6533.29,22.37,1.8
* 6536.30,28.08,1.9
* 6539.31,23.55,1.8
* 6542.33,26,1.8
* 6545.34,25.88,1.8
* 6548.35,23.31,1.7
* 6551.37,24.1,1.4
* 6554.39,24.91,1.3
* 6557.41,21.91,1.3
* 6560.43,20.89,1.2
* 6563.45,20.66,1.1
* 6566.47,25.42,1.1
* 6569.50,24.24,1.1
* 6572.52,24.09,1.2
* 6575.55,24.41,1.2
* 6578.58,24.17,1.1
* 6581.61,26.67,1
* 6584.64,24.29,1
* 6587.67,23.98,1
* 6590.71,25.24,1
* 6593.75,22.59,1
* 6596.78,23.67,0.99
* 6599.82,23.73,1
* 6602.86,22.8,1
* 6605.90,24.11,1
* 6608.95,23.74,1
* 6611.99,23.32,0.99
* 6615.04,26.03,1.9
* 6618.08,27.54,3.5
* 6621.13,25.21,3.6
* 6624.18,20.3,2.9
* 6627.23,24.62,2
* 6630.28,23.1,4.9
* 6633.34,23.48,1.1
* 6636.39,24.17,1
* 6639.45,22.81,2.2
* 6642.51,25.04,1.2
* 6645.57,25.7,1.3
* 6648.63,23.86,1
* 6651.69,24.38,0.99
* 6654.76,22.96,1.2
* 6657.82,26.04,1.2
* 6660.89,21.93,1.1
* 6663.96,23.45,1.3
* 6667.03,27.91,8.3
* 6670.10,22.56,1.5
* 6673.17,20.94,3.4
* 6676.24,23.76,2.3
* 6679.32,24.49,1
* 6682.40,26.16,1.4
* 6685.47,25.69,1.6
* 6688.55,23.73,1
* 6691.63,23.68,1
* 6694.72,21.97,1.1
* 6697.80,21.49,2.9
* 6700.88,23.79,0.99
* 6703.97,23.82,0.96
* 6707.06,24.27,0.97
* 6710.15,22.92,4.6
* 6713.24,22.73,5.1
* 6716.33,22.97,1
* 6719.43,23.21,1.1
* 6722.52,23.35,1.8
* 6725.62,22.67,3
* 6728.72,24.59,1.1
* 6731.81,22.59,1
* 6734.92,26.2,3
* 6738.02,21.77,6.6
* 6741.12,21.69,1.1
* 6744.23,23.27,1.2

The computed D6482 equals -0.03 mag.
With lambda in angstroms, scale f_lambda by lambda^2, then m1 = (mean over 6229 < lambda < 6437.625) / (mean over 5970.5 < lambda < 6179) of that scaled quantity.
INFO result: 1.06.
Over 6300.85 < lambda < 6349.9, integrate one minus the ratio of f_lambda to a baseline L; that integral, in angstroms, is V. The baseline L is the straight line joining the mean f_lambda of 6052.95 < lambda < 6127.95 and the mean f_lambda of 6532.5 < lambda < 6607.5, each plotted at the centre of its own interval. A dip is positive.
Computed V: 2.3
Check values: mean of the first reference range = 25.2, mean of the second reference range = 24.1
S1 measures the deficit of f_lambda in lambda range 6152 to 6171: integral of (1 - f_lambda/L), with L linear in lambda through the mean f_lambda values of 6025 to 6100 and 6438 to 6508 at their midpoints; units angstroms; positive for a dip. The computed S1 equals 1.5 angstroms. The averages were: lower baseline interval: 25.1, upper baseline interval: 24.7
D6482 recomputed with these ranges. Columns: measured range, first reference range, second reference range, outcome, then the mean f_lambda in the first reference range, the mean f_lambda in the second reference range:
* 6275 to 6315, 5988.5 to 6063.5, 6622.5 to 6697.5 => 0.03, 24.6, 23.8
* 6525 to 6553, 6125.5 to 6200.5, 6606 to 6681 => -0.02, 24.1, 24.1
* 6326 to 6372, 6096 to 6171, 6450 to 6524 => 0.04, 24.2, 24.6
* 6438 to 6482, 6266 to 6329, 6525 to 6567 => -0.06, 23.7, 23.9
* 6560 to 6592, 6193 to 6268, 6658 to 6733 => -0.02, 23.7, 23.6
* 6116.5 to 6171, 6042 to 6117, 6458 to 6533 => 0.06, 25.3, 24.5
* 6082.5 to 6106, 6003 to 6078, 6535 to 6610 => 0.01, 24.9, 24.1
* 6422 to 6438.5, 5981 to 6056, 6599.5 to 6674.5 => -0.01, 24.5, 24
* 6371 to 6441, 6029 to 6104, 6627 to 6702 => -0.01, 25.1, 23.9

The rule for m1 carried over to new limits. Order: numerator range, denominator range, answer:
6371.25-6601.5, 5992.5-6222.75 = 1.13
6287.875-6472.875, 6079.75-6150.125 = 1.07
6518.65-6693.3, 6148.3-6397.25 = 1.12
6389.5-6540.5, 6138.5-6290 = 1.12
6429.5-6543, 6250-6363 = 1.10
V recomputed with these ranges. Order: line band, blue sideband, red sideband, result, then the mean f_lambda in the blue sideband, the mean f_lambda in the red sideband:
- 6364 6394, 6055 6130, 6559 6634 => 0.93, 25.2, 23.9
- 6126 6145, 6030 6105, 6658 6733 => 0.50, 25.1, 23.6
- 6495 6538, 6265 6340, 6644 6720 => -1.16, 23.7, 23.8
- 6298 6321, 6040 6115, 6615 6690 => 2.11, 25.3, 24.2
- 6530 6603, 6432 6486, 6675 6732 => 1.00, 25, 23.6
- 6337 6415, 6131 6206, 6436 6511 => 1.53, 24.2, 24.8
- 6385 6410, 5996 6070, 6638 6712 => -0.59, 24.6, 23.9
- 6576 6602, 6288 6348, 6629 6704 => -0.51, 23.5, 23.9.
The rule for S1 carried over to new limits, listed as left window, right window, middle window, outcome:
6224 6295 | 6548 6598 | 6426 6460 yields -1.8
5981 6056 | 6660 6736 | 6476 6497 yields -0.3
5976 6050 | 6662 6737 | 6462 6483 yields -0.8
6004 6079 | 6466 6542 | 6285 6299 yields 0.3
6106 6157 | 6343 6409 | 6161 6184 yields 0.3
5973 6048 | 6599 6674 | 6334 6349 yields 0.3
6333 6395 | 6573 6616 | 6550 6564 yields 0.9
